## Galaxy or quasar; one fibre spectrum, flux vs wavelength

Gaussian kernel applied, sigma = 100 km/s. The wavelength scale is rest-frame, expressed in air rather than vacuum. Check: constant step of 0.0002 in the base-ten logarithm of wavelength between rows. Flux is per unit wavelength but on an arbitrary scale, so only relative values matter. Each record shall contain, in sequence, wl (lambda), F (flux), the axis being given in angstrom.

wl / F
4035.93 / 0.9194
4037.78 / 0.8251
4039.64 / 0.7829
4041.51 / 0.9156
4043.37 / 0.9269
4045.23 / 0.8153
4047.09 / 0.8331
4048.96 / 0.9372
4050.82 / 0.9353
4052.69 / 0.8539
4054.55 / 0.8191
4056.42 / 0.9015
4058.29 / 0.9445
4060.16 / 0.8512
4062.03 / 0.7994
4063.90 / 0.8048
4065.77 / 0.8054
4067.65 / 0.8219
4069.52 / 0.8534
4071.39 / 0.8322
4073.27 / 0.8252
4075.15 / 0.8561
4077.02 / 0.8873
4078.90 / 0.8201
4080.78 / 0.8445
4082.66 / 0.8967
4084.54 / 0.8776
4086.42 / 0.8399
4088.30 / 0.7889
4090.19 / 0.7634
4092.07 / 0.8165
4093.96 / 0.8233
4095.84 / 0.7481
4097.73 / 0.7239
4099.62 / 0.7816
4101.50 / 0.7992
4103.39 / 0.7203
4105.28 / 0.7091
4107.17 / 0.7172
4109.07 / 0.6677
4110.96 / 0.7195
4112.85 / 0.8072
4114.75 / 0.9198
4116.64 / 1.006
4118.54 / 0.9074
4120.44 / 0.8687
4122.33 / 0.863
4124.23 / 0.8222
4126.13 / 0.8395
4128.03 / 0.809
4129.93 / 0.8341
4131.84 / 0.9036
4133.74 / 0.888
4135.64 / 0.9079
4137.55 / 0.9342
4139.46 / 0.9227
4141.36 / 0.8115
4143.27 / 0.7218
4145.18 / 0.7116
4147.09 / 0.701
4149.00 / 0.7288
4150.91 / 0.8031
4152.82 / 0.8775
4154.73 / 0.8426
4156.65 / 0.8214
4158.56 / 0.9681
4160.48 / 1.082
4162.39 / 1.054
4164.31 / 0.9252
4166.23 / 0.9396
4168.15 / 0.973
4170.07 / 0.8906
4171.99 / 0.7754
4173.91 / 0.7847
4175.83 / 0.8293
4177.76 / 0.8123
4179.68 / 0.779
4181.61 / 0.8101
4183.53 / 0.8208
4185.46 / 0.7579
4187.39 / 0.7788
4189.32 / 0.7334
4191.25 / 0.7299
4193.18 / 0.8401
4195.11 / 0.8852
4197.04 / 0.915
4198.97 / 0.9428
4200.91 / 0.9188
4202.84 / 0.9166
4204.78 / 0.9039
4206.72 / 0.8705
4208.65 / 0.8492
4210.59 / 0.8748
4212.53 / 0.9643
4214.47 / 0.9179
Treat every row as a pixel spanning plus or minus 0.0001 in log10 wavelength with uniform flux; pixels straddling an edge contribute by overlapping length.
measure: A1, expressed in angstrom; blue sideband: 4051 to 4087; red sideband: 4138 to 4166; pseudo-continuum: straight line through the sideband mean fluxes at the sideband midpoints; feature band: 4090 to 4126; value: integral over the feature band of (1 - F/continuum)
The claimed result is 2.3 angstrom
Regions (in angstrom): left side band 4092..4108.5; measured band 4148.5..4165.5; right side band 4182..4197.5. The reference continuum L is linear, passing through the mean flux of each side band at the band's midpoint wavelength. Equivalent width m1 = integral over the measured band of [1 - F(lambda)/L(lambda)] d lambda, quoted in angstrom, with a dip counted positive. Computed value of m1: -2.6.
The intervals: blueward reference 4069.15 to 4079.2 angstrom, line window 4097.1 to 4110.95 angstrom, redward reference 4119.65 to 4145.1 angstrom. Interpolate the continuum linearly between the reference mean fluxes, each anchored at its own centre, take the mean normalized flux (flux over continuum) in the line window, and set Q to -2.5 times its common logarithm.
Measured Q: 0.16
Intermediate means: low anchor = 0.847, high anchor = 0.851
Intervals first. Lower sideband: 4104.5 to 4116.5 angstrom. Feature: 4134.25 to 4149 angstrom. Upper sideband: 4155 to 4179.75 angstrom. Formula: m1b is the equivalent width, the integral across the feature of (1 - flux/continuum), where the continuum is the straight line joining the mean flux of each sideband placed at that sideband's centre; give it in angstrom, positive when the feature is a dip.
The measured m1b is 0.5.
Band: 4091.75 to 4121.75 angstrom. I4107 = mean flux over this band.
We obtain 0.797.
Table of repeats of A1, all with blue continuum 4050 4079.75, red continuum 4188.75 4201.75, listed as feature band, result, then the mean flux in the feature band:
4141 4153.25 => 1.4 angstrom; 0.758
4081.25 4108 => 2.0 angstrom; 0.787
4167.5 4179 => 0.2 angstrom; 0.839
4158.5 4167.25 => -1.5 angstrom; 0.996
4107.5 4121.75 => 0.2 angstrom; 0.837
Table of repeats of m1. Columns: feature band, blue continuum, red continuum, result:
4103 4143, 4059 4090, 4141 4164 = 0.3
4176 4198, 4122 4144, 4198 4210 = 2.0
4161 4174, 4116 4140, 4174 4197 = -1.5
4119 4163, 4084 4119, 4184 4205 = -2.2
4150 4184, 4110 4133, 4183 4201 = -1.6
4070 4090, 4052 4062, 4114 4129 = 0.6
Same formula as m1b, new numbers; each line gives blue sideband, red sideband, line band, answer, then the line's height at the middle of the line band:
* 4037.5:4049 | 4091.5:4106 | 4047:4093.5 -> -2.04 angstrom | 0.813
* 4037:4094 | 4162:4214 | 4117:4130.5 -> -0.03 angstrom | 0.854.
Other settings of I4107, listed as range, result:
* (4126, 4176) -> 0.863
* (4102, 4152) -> 0.817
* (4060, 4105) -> 0.814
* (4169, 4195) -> 0.799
